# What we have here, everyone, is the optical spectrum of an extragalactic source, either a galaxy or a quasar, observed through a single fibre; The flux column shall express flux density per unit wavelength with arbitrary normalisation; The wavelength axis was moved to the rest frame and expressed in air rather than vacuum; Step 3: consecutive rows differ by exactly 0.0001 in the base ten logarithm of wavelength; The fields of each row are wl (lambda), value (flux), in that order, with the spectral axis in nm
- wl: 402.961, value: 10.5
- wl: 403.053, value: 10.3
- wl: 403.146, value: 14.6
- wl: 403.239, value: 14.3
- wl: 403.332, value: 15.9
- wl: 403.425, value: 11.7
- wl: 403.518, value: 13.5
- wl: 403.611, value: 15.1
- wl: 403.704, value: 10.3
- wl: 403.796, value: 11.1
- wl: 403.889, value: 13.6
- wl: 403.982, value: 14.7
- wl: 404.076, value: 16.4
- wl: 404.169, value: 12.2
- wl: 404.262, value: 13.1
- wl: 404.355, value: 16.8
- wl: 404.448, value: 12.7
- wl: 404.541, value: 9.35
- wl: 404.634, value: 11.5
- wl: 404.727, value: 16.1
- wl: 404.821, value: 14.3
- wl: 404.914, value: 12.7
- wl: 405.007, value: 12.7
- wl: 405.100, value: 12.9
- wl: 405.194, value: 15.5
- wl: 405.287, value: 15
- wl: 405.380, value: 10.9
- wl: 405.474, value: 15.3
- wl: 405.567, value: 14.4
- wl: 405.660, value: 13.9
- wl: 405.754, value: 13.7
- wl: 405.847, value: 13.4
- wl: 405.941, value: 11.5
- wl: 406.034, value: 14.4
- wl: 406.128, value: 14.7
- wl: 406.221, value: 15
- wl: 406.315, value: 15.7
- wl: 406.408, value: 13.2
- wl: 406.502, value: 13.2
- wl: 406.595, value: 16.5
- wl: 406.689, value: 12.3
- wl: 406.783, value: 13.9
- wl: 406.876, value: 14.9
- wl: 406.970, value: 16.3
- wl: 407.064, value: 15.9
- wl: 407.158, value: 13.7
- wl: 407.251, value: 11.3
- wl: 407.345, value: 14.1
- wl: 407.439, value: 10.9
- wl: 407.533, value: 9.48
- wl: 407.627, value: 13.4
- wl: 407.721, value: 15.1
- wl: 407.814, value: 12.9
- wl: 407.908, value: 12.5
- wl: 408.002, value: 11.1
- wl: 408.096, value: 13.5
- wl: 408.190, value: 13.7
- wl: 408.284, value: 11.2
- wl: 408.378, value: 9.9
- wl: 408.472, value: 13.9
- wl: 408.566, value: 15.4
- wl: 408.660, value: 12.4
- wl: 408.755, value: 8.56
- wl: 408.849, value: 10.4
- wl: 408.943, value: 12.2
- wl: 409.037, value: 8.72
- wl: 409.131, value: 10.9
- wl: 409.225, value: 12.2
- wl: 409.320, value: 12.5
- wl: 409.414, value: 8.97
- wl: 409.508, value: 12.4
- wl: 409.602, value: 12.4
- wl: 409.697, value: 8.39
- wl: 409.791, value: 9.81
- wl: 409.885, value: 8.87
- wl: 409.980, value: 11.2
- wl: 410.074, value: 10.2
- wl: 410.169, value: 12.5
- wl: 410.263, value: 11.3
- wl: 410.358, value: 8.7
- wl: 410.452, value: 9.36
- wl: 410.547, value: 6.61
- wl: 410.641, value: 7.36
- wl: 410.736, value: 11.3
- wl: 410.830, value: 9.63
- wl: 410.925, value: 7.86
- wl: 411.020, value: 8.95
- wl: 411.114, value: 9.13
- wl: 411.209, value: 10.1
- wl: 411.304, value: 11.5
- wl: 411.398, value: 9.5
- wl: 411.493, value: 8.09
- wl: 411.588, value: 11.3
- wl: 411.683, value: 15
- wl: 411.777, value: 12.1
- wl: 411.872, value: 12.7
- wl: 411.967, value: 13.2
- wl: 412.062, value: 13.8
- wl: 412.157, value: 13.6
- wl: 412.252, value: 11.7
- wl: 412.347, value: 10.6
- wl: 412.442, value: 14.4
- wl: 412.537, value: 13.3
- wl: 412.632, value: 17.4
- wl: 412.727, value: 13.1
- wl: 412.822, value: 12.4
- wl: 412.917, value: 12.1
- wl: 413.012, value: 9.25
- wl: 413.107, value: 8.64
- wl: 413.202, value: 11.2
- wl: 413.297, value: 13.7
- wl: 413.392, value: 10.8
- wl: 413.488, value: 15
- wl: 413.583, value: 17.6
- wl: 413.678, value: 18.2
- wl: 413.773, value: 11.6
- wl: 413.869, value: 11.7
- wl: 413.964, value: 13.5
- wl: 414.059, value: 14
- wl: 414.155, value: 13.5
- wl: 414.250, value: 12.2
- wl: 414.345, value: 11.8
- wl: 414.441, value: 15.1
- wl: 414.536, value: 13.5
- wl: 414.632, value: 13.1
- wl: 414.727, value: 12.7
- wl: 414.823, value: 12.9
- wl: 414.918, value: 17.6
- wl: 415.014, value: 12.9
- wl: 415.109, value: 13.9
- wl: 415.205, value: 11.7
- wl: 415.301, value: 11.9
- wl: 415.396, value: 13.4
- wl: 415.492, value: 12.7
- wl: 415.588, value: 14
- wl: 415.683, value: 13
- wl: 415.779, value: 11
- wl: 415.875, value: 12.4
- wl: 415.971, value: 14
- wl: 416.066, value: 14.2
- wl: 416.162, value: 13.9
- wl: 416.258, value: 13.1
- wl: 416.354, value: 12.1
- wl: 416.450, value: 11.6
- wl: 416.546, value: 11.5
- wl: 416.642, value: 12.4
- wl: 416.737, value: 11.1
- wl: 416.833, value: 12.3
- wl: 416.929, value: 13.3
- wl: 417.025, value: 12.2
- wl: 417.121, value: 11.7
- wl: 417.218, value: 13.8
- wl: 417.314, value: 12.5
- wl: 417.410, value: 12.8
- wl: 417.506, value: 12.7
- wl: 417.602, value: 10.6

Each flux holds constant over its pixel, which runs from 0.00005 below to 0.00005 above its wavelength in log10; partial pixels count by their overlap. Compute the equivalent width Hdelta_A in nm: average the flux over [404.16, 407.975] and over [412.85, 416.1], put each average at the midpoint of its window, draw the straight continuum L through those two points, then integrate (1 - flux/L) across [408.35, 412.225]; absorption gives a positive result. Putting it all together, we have 0.73 nm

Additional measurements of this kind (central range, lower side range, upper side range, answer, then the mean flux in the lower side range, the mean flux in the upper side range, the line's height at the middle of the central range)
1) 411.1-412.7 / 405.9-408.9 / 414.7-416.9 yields 0.09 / 13.2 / 12.9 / 13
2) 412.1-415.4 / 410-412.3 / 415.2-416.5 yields -0.36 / 10.7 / 12.8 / 11.8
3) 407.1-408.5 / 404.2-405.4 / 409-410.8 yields -0.11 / 13.4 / 10.2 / 11.5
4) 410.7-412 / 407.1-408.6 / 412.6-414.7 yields 0.22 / 12.6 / 13.1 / 12.9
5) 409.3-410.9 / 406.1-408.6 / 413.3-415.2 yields 0.42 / 13.5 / 13.7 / 13.6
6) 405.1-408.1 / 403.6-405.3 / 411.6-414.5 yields -0.07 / 13.4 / 13.1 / 13.3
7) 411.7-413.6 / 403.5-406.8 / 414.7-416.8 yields 0.05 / 13.7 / 12.9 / 13.1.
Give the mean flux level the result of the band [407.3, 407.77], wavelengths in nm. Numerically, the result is 12.6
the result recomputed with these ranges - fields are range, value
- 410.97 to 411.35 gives 9.89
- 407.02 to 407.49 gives 13.1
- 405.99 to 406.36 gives 14.9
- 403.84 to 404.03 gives 14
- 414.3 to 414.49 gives 13.5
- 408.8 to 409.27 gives 10.9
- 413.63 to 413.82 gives 15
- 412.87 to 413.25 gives 10.3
